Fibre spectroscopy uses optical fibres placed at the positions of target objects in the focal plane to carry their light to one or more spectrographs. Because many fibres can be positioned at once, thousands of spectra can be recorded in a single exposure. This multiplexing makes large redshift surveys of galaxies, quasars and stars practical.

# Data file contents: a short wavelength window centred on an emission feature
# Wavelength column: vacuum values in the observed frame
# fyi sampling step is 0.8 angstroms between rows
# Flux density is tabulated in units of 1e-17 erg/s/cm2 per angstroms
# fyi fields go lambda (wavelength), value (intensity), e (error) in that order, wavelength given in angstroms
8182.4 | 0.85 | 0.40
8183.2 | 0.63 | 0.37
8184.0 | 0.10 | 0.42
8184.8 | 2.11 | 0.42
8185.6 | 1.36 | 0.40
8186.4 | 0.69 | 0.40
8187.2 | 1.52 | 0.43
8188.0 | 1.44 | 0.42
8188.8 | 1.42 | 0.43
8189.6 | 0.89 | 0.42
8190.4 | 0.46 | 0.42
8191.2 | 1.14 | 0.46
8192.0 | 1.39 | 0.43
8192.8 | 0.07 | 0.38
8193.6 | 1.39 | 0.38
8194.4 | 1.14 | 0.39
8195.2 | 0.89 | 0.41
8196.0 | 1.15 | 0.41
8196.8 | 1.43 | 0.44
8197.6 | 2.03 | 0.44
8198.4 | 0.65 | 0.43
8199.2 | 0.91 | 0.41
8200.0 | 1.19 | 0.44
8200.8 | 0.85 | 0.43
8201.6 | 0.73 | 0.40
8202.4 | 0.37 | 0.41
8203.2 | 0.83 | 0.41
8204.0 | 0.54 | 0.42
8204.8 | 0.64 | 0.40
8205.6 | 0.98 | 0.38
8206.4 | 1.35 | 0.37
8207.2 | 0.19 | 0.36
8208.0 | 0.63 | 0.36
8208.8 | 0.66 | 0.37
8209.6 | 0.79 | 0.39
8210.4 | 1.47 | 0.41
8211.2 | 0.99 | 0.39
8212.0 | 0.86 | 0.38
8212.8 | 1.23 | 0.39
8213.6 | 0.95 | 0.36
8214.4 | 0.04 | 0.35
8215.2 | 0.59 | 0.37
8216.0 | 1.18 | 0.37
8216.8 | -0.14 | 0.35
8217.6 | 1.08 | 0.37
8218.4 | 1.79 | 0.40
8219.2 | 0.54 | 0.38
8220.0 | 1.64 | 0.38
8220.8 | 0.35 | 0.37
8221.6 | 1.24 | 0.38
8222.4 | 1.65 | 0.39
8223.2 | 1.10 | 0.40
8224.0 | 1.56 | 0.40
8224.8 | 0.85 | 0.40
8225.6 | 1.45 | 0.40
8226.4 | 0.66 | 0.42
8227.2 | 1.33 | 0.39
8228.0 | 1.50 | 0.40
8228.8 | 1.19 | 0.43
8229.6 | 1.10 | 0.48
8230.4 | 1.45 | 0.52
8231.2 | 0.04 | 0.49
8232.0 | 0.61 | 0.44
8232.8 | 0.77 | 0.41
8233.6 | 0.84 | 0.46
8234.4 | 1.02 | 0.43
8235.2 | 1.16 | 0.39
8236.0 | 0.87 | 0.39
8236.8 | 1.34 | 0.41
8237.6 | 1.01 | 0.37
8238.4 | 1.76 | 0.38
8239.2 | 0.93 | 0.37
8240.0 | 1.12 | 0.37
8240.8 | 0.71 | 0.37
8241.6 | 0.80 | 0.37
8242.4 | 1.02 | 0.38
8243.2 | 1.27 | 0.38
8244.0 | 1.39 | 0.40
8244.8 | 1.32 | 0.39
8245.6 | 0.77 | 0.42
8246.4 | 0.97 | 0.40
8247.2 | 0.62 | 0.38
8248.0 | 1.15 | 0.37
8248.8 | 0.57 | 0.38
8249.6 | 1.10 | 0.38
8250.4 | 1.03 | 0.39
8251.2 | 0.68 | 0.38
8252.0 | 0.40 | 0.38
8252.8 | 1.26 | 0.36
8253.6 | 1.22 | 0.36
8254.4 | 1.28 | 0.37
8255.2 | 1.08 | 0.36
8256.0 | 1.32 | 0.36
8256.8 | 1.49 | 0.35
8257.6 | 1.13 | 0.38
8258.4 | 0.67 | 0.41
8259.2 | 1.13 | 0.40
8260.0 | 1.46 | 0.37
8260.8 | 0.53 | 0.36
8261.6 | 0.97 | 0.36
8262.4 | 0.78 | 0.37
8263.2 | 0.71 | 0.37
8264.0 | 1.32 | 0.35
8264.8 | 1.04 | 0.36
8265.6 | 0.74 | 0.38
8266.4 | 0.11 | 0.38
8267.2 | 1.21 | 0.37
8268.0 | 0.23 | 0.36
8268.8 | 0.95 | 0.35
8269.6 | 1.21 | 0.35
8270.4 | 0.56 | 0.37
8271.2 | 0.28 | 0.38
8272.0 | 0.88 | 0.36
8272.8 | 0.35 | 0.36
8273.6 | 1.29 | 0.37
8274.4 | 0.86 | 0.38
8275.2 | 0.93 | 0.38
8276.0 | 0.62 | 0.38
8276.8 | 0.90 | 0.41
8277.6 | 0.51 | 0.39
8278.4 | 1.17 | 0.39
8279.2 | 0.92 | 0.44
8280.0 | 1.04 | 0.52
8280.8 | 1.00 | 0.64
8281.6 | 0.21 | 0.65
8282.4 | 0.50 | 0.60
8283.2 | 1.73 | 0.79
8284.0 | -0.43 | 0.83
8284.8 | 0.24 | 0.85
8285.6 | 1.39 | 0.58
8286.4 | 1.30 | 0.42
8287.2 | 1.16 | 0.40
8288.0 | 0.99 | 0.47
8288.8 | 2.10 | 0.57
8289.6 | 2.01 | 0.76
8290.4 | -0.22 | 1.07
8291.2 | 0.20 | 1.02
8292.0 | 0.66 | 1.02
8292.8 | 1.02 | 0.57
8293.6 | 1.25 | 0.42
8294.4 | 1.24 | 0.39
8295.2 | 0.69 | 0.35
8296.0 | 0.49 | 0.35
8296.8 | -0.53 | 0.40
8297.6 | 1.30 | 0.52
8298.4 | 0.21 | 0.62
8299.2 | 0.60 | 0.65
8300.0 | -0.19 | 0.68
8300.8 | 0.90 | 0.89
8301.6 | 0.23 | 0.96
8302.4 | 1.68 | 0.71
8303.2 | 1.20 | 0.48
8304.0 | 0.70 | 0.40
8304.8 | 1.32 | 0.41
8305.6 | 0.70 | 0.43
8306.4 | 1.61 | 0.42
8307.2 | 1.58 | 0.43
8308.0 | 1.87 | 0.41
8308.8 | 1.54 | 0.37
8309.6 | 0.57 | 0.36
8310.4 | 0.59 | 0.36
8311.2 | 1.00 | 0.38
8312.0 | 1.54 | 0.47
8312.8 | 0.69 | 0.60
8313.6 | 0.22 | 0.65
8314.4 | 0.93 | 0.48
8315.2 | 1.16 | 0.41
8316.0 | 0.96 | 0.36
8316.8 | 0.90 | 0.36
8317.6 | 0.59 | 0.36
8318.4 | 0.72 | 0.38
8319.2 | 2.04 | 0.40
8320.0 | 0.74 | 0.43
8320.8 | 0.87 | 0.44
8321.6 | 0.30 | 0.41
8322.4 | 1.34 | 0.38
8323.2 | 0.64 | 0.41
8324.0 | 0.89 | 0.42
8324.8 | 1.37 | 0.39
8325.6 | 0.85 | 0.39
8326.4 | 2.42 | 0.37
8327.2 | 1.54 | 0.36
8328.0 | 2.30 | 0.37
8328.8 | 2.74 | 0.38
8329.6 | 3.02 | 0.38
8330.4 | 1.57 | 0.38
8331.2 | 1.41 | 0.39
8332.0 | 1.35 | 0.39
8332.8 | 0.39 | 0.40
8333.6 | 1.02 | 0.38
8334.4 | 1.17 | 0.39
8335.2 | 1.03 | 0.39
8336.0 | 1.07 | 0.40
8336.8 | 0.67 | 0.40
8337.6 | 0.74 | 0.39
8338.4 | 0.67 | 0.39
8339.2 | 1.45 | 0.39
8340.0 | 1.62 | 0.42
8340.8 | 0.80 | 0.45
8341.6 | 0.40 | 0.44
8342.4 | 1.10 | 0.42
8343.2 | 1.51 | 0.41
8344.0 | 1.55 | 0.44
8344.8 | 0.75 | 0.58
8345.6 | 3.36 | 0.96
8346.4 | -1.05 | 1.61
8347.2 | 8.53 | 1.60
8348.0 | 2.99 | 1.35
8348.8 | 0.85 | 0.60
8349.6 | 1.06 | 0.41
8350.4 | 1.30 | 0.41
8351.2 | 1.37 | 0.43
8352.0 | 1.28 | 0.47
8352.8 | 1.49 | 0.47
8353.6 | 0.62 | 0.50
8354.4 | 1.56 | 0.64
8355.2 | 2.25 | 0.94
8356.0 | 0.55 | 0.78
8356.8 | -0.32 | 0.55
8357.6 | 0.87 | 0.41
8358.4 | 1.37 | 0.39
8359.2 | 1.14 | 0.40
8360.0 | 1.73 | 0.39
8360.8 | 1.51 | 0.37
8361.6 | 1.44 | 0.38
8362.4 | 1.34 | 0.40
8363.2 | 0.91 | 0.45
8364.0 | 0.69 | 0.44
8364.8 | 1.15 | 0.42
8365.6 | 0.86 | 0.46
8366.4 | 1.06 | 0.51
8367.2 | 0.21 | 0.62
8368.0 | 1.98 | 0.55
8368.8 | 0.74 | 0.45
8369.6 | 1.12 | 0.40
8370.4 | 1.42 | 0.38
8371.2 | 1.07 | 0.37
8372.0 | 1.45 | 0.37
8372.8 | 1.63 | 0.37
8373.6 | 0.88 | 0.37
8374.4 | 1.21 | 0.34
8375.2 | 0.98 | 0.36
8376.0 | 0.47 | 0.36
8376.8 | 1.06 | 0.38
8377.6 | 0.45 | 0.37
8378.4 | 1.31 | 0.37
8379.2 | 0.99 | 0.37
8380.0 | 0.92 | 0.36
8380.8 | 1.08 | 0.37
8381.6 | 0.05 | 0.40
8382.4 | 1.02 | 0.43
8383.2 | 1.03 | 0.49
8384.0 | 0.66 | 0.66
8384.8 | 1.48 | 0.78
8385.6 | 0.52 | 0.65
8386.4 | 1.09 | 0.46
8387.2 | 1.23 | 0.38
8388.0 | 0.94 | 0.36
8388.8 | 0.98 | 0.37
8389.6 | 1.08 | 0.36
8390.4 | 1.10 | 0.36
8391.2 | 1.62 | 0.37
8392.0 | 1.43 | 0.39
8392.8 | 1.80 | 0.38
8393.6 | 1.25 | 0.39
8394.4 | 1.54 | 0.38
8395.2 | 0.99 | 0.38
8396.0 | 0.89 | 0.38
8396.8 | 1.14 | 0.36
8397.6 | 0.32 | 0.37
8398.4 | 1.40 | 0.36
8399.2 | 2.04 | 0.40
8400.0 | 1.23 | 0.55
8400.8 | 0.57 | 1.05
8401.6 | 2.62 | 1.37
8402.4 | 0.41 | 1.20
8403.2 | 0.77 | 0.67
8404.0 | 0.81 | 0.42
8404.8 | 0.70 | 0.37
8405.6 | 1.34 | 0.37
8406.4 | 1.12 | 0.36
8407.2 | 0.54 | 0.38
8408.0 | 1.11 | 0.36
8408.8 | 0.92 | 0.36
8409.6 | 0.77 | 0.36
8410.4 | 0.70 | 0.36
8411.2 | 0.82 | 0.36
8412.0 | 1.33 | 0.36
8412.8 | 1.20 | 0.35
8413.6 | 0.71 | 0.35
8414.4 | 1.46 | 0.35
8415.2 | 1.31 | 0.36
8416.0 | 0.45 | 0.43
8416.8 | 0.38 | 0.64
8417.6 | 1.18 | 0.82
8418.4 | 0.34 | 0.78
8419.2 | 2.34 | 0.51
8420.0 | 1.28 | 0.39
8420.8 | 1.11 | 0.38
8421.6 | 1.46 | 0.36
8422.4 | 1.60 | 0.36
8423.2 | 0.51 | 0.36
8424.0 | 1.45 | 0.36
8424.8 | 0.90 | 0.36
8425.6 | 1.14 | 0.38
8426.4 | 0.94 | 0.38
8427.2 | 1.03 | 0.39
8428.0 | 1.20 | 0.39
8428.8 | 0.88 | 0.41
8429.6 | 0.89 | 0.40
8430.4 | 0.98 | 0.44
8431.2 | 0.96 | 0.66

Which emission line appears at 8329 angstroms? [S II] 6716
